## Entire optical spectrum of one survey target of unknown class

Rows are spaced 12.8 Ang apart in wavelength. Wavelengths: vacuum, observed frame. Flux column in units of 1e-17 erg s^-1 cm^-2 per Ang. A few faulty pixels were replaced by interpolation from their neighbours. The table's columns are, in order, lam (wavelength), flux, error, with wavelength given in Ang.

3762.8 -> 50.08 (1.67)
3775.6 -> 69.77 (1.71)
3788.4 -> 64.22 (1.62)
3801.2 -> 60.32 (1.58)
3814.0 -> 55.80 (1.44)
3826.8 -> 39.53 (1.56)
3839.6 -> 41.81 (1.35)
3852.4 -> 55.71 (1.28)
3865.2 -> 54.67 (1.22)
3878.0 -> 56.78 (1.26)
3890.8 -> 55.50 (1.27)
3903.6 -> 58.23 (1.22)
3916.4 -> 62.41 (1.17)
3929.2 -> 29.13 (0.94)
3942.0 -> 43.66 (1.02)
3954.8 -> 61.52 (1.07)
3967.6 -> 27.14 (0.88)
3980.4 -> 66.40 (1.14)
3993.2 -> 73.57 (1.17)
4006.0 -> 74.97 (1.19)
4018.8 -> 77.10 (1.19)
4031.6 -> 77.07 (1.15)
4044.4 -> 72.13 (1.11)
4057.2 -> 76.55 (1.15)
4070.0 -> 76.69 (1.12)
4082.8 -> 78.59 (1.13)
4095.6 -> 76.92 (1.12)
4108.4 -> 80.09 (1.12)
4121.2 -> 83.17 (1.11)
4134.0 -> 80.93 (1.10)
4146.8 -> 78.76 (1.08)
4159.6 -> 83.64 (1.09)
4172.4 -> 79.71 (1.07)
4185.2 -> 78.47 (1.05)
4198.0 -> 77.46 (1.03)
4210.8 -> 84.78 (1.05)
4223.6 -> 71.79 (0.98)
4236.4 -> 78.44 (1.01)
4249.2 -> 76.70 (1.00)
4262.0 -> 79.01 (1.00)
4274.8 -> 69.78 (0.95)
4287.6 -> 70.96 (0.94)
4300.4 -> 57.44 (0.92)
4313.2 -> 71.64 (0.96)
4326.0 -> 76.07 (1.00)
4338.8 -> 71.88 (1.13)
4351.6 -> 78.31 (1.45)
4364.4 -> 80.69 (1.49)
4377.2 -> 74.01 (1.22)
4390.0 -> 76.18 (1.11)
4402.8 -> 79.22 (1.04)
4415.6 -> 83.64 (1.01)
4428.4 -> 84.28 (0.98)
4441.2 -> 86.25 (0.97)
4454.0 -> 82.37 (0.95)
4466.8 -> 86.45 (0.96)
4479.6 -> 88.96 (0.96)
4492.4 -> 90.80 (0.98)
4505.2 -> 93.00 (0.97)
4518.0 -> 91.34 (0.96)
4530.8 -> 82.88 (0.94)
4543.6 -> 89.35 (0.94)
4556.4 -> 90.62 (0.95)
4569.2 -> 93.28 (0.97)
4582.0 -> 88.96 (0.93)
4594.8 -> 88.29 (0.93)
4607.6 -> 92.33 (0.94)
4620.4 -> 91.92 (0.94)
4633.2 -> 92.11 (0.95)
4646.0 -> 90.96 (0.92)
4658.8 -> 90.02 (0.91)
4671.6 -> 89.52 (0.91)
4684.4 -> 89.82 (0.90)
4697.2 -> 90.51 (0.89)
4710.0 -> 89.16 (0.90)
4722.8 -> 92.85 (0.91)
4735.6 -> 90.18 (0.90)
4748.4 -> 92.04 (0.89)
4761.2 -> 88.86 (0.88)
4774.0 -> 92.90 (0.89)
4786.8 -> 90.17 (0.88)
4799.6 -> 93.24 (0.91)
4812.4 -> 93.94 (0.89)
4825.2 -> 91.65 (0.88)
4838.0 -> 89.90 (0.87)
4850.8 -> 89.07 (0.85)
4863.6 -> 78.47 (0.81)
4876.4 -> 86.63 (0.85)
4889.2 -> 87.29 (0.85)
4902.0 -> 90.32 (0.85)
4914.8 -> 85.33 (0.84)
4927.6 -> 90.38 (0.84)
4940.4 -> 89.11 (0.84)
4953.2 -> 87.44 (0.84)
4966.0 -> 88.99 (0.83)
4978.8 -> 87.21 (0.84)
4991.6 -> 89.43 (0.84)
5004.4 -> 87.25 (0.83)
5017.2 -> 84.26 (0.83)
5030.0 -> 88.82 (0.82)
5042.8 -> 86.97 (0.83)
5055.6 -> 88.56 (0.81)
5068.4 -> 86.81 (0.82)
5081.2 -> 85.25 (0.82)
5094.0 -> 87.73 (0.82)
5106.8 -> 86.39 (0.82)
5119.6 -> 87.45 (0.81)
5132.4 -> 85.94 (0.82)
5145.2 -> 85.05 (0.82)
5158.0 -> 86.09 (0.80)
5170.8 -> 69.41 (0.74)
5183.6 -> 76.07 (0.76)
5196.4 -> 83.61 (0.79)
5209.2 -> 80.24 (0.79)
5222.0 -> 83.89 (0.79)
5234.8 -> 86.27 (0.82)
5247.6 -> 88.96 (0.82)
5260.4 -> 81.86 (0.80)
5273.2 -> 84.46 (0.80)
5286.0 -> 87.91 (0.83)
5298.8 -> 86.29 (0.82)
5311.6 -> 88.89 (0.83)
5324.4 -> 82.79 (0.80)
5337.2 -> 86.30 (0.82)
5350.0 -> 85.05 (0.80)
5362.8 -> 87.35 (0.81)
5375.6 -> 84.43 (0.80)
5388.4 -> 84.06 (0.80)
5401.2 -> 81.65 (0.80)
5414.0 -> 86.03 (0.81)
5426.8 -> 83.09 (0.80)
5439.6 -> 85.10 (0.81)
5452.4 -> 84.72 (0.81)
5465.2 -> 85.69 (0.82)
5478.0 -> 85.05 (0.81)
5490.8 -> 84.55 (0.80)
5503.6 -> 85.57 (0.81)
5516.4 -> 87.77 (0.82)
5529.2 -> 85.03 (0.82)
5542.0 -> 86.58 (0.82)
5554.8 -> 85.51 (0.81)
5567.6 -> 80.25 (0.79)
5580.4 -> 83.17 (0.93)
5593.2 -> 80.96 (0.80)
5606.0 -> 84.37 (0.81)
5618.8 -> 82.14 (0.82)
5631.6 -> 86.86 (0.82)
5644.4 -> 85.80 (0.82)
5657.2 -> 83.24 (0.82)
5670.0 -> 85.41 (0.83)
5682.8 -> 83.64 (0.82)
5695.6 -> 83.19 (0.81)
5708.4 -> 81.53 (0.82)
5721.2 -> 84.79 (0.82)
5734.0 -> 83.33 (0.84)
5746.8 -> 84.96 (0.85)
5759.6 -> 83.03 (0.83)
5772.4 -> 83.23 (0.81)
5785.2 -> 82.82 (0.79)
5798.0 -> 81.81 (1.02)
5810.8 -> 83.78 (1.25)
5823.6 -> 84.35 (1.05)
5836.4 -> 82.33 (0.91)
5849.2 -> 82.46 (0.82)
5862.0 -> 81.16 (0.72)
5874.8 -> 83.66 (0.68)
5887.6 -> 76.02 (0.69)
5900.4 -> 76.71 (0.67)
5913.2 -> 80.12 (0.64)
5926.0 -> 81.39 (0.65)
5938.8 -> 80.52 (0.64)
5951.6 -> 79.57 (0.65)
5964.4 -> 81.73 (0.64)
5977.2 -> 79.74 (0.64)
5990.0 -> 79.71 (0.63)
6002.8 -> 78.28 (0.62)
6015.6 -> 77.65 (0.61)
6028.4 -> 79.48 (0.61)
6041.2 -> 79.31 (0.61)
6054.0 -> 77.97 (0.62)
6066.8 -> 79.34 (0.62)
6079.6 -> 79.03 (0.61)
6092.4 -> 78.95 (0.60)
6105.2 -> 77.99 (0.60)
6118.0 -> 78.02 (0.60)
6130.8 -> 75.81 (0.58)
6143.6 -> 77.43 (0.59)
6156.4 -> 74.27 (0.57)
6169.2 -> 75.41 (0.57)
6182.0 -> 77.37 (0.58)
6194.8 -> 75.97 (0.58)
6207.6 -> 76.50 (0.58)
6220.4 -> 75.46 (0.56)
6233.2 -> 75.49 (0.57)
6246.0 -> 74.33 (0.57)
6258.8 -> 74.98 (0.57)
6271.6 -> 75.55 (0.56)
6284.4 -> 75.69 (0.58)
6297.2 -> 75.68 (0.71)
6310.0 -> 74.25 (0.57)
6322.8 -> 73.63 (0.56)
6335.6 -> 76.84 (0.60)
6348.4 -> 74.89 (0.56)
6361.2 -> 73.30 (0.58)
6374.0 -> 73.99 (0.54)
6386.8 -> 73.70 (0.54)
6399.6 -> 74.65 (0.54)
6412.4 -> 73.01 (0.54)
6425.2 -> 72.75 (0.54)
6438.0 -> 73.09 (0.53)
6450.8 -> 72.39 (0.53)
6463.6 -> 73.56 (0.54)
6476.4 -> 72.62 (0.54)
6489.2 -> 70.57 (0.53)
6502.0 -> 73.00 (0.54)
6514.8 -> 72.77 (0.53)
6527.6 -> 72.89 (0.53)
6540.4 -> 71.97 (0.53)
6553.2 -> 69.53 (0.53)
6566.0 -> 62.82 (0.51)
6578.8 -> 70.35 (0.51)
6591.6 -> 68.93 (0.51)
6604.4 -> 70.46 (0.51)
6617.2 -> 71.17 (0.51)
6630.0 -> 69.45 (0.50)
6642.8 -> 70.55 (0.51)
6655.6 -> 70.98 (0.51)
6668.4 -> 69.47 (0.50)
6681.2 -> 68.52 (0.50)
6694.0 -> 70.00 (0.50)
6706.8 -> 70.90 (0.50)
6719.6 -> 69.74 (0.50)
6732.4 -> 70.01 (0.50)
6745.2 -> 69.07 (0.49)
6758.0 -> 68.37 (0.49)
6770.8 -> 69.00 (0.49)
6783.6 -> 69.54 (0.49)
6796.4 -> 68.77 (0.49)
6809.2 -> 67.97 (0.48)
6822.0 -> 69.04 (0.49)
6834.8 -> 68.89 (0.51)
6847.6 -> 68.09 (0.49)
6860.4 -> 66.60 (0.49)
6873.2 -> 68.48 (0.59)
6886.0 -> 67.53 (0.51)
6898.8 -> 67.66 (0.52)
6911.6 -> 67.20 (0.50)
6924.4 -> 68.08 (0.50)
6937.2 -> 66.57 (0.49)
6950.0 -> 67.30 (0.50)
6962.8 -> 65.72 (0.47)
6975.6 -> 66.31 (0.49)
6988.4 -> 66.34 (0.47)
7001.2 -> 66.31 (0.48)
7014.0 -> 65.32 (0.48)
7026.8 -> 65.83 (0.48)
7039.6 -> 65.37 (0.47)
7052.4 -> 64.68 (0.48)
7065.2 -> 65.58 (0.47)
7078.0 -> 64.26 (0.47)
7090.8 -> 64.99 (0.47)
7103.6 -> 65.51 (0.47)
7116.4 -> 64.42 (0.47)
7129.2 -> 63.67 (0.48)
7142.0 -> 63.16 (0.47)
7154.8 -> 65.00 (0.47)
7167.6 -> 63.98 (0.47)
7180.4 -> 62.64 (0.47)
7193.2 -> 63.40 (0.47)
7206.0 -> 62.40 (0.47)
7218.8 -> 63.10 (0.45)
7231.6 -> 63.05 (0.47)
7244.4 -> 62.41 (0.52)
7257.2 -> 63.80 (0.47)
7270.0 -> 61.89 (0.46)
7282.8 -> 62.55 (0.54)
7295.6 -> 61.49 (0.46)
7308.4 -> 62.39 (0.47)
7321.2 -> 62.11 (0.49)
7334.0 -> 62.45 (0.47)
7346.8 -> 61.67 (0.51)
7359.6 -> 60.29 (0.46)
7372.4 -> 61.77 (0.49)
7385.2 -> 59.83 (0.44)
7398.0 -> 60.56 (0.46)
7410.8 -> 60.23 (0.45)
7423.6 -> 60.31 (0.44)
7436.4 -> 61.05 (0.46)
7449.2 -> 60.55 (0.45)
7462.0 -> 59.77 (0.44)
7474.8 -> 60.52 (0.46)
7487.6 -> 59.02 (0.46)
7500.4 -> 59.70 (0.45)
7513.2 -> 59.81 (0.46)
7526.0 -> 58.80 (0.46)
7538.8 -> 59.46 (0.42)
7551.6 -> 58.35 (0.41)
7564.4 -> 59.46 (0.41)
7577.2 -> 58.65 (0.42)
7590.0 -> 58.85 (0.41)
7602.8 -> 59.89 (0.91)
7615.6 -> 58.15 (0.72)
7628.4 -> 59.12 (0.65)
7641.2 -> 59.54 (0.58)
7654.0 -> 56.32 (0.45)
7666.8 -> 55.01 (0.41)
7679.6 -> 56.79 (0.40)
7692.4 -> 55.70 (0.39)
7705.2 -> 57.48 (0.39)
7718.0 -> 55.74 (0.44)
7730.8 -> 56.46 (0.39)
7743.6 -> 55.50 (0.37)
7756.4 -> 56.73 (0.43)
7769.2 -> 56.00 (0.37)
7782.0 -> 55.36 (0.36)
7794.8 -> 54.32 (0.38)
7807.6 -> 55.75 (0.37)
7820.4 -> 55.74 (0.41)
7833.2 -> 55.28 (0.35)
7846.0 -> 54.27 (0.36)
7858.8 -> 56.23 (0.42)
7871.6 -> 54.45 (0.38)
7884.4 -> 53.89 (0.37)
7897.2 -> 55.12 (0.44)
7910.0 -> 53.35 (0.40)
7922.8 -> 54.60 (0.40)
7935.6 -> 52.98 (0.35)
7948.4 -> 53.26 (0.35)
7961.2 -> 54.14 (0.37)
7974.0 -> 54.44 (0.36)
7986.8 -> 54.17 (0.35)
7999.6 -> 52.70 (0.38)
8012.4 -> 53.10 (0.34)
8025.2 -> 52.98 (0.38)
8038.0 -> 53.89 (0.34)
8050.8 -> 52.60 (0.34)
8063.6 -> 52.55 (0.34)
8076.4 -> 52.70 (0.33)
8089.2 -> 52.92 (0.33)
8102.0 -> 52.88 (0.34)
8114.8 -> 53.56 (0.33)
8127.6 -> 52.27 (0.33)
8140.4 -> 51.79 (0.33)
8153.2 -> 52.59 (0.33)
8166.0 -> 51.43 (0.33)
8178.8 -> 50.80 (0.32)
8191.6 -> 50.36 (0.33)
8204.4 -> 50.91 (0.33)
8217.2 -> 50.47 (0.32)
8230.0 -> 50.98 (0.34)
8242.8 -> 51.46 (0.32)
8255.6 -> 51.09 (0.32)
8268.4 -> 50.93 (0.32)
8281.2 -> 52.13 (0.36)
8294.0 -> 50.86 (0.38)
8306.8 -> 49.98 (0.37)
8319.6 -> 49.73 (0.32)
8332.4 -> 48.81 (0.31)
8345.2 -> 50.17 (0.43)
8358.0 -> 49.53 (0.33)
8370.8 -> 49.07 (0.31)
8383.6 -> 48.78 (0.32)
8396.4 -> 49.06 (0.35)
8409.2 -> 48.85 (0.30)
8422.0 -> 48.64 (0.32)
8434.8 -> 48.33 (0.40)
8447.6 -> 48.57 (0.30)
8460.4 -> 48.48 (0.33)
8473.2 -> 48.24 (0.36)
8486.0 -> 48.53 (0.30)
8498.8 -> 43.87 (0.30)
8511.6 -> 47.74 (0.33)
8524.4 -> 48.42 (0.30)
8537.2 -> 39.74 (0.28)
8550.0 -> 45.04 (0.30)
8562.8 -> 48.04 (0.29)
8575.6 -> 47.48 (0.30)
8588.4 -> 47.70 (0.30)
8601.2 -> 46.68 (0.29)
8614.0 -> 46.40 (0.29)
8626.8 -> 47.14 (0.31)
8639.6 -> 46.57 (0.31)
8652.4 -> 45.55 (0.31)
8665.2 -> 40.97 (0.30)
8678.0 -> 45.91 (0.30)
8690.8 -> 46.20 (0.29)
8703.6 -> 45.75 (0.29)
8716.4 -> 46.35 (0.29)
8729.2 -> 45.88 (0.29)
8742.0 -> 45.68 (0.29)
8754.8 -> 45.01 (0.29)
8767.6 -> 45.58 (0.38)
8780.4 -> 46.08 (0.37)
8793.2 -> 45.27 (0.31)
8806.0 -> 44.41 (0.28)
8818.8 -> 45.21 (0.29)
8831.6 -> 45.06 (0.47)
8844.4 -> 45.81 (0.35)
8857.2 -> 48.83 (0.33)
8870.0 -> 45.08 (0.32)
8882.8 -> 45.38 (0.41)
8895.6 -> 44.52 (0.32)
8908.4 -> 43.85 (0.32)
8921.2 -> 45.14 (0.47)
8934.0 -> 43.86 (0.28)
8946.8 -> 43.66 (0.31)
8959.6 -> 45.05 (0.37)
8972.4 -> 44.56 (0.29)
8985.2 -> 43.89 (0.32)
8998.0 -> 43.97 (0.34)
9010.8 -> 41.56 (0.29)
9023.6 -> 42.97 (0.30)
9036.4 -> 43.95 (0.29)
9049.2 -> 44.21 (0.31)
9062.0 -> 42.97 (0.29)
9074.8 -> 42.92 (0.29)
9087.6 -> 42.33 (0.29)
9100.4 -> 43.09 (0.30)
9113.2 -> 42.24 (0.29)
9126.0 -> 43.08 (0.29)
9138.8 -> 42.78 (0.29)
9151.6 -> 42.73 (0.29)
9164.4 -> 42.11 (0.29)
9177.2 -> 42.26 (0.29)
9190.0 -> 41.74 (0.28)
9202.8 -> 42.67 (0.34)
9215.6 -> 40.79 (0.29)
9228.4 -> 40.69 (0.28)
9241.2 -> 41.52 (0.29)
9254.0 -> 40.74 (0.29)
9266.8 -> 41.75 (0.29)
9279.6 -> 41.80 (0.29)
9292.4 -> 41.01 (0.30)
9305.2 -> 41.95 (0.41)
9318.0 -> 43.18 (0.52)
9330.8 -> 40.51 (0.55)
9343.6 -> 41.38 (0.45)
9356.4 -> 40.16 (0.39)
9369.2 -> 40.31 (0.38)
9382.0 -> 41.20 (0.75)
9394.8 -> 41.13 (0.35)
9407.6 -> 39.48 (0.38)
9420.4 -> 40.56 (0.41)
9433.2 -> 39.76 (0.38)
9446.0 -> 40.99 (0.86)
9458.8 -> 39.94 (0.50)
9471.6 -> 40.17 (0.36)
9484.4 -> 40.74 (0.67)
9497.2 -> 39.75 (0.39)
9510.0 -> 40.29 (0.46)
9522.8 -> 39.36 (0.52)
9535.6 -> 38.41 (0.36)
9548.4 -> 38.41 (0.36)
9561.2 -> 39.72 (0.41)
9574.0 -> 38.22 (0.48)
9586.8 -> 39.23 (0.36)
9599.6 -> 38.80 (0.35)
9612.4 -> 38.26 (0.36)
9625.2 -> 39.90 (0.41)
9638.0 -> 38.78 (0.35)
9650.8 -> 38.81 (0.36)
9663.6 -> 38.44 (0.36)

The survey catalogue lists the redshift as 0.000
